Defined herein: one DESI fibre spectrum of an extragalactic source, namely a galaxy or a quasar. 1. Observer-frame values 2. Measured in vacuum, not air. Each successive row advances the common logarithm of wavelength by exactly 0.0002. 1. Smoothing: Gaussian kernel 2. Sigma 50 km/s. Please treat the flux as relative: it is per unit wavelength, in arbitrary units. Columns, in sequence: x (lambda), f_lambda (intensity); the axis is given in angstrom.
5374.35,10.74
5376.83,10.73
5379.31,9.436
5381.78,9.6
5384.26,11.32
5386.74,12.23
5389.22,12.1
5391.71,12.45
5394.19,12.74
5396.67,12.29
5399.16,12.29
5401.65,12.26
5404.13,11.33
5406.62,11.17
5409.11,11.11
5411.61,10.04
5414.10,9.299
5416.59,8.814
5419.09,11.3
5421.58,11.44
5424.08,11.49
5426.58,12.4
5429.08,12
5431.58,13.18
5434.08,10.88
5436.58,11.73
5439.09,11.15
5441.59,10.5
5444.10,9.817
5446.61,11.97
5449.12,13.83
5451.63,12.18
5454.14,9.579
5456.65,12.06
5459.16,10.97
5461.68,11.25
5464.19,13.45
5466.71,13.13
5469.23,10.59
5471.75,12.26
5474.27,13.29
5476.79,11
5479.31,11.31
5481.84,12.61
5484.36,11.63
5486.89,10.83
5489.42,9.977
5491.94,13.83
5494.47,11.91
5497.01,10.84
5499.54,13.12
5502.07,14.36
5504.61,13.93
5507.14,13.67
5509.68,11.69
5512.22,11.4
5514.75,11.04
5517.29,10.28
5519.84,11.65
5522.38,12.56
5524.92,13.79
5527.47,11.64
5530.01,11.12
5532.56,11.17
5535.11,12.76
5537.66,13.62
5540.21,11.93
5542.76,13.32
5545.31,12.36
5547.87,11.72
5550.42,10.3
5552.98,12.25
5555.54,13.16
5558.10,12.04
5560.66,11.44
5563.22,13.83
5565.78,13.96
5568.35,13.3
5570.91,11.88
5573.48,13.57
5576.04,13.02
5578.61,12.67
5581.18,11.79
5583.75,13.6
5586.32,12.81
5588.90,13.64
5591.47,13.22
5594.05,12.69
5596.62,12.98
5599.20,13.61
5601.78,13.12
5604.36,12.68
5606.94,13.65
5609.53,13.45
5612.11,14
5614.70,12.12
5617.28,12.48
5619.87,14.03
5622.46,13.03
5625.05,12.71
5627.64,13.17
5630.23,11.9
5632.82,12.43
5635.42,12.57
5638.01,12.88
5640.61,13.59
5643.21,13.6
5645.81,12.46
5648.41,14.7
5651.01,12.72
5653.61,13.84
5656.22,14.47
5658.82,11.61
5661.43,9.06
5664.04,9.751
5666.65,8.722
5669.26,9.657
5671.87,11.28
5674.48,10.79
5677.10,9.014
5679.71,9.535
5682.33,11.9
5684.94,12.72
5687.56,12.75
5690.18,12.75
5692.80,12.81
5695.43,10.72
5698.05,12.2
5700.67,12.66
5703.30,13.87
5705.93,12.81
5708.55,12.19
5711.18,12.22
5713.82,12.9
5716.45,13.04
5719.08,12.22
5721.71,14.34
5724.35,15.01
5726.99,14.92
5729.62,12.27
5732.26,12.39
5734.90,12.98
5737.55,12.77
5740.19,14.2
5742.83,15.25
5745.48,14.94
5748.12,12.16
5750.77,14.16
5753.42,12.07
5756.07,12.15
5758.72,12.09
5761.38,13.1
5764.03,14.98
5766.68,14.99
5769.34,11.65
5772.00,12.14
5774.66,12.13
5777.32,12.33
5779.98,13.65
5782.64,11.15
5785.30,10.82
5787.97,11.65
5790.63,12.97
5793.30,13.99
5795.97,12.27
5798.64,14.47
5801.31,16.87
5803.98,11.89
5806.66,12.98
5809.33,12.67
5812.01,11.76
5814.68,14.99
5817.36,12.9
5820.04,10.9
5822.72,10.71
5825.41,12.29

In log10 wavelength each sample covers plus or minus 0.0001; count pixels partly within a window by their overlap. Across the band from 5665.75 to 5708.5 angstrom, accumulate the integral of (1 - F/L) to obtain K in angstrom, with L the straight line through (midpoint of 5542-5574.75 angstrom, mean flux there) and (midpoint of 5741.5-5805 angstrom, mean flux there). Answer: 4.3 angstrom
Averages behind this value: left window 12.5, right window 13.1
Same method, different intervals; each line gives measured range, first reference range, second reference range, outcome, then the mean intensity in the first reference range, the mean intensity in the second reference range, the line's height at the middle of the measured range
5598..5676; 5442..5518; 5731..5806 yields 0.55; 11.9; 13.1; 12.6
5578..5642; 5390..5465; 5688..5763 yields -2.85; 11.5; 13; 12.4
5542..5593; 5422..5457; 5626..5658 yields -0.37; 11.6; 13.2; 12.6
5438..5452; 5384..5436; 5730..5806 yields 0.17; 11.5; 13.1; 11.7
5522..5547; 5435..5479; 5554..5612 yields 0.19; 11.7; 13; 12.5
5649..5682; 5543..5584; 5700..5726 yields 5.04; 12.5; 13.2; 13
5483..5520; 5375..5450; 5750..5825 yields -1.06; 11.3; 12.8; 11.7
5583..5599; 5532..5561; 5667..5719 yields -1.41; 12.2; 11.8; 12.1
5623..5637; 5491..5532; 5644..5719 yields -0.66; 12.3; 11.9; 12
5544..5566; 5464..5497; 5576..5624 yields 0.65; 11.9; 13.1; 12.6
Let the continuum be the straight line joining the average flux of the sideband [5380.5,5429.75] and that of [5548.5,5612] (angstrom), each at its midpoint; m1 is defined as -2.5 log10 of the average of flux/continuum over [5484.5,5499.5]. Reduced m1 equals 0.05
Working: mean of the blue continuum 11.4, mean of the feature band 11.6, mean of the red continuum 12.9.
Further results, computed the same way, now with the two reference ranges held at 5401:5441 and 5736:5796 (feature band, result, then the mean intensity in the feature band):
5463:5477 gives -0.084 mag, 12.4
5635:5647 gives -0.063 mag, 13.1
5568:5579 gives -0.079 mag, 12.9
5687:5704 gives 0.010 mag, 12.5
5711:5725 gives -0.048 mag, 13.3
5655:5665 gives 0.107 mag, 11.2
